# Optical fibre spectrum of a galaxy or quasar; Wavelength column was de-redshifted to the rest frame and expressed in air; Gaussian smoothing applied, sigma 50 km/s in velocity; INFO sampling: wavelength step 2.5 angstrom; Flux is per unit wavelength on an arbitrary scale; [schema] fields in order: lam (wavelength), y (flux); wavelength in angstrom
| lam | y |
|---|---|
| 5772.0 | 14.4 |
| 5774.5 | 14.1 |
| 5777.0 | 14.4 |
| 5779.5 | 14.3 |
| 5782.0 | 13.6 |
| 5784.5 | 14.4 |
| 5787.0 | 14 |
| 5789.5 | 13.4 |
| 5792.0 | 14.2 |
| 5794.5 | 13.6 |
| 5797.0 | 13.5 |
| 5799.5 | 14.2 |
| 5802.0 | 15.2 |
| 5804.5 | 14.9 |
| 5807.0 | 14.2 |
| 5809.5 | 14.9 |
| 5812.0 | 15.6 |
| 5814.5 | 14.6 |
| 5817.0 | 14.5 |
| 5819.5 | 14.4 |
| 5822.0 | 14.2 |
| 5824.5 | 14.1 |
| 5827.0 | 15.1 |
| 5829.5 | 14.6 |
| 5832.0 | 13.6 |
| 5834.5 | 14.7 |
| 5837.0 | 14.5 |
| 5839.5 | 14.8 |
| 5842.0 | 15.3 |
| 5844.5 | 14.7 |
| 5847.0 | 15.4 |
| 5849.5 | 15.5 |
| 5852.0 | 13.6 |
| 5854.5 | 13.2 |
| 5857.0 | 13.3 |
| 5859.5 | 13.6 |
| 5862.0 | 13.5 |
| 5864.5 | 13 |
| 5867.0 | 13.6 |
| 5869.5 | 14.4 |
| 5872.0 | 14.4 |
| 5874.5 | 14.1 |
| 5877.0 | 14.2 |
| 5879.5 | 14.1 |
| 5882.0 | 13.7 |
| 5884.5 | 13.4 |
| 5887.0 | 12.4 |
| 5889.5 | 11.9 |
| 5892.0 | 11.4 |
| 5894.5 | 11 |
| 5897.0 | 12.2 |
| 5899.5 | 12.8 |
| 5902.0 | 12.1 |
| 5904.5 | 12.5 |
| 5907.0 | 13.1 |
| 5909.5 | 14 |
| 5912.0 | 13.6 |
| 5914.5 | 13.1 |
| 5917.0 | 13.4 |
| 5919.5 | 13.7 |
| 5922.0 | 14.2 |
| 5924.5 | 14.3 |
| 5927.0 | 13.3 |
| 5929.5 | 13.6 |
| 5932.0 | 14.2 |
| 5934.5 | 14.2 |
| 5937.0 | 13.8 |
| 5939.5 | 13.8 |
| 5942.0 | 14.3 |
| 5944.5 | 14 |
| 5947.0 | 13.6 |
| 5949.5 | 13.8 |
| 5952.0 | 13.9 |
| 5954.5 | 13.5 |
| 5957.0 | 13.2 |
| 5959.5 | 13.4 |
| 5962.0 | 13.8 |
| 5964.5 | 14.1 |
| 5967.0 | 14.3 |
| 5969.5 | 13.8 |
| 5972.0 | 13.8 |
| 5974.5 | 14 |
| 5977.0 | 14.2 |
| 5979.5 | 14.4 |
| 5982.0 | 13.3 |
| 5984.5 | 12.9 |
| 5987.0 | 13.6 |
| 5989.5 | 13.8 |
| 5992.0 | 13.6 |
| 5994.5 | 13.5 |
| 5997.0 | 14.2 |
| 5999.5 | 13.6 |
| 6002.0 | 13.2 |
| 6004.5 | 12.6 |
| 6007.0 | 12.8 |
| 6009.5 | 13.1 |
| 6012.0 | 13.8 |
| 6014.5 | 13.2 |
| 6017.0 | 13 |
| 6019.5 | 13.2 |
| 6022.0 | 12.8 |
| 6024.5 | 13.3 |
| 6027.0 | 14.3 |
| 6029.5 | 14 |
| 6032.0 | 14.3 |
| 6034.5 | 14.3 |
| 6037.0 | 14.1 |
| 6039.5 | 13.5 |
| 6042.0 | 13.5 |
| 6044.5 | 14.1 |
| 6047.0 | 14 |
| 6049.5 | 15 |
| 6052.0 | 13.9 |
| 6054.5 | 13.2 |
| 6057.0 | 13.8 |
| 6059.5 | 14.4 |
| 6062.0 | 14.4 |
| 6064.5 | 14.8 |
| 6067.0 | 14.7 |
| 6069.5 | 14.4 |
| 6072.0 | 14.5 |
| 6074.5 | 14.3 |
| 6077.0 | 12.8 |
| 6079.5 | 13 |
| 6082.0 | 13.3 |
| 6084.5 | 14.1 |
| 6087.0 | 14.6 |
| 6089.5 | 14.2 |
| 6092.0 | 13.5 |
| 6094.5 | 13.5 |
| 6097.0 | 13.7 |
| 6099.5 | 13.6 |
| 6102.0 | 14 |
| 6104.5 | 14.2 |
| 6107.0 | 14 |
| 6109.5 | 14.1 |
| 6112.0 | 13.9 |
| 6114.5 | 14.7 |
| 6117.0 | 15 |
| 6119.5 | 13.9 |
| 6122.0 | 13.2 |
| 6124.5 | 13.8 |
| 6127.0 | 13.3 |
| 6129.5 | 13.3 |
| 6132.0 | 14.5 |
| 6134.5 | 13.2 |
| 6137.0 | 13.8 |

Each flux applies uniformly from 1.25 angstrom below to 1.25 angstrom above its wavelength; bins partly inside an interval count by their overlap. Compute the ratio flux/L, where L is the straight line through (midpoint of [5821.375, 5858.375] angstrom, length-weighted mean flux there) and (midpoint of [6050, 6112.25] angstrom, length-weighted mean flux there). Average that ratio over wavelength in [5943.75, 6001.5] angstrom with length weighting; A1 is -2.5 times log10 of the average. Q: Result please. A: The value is 0.03 mag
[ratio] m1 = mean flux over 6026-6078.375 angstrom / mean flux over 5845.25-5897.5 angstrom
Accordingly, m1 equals 1.05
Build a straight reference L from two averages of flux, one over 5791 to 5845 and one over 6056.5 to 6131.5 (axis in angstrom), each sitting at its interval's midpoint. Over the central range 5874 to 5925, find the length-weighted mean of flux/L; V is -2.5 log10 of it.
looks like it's 0.10 mag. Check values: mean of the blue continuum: 14.5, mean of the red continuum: 14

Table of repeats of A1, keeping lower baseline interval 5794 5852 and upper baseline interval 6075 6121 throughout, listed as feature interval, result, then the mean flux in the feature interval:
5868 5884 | 0.028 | 14.1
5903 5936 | 0.057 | 13.6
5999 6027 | 0.074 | 13.2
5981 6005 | 0.056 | 13.5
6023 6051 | 0.002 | 14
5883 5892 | 0.162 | 12.4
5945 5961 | 0.053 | 13.6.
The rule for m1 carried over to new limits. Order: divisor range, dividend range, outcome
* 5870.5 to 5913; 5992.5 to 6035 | 1.04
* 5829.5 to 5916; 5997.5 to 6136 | 1.02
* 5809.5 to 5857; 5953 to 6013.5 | 0.93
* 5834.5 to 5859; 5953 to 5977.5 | 0.95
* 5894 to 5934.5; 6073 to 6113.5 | 1.04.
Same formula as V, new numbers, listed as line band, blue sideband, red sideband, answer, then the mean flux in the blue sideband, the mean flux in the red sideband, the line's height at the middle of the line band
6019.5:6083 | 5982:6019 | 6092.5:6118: -0.02 mag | 13.3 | 14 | 13.7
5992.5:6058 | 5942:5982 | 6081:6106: 0.02 mag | 13.8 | 13.9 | 13.9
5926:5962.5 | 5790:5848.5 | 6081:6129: 0.04 mag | 14.5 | 13.9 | 14.3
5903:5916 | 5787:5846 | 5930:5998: 0.06 mag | 14.5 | 13.8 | 14.1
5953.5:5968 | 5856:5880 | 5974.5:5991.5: 0.00 mag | 13.8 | 13.7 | 13.7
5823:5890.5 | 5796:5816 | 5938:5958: 0.02 mag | 14.7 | 13.8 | 14.3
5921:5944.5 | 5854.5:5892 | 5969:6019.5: -0.04 mag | 13.5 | 13.5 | 13.5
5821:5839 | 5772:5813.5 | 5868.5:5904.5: -0.05 mag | 14.3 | 13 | 13.8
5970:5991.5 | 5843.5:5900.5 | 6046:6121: 0.00 mag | 13.4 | 14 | 13.8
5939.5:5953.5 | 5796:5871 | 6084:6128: 0.02 mag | 14.4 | 14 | 14.2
